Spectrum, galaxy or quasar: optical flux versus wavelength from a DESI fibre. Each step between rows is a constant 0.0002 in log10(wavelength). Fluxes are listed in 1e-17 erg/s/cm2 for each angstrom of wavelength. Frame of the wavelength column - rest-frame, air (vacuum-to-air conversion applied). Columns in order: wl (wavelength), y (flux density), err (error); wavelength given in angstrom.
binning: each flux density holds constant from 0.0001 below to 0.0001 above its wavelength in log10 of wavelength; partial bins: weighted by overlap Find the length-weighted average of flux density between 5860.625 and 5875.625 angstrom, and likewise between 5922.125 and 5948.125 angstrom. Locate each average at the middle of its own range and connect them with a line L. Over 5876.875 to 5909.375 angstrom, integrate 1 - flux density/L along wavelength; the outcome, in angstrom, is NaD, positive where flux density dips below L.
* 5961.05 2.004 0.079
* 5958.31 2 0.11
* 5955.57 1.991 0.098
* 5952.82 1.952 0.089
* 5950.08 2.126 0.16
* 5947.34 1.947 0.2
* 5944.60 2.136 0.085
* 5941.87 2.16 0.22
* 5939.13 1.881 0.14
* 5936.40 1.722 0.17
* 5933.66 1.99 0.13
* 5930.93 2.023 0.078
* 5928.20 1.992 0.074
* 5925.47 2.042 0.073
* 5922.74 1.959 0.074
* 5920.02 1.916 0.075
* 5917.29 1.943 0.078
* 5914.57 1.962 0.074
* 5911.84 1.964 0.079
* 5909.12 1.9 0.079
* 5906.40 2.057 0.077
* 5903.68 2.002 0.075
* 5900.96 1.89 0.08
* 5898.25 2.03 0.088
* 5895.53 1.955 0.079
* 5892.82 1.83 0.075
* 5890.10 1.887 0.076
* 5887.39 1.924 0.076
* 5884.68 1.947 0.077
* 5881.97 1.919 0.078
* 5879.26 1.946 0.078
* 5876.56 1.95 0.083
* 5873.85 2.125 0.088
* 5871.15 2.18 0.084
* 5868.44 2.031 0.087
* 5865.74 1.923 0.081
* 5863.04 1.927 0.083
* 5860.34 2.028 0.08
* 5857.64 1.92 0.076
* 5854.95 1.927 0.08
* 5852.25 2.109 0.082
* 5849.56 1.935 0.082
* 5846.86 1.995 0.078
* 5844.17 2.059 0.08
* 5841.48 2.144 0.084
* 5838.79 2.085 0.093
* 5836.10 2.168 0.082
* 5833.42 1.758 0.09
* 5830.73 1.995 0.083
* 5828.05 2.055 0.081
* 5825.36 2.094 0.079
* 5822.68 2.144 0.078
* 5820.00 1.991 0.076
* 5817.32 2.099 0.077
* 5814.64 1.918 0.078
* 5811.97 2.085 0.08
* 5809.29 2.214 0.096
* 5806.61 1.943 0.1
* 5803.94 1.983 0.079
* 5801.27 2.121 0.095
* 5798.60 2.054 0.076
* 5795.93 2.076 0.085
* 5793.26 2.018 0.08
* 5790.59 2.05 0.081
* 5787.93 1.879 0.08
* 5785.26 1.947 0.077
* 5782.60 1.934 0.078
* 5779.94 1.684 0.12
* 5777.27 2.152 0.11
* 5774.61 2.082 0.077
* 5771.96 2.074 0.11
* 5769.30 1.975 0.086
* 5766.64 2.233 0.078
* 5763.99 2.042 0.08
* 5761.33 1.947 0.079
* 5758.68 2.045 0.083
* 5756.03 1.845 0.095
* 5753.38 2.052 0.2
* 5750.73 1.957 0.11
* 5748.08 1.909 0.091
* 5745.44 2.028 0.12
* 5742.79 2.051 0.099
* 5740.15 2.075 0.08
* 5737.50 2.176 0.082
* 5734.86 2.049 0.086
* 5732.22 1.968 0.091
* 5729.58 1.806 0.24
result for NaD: 1.2 angstrom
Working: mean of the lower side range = 2.03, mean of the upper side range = 1.99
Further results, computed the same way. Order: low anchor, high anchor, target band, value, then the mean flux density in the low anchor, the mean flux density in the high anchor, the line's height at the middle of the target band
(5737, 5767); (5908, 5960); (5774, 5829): -0.4 angstrom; 2.02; 1.98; 2.01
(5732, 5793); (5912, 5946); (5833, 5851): -0.4 angstrom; 2.01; 1.98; 1.99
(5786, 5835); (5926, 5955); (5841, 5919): 1.2 angstrom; 2.03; 1.99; 2.01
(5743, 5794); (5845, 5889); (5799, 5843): -1.3 angstrom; 1.99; 1.99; 1.99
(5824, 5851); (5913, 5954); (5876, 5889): 0.5 angstrom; 2.03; 1.98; 2.01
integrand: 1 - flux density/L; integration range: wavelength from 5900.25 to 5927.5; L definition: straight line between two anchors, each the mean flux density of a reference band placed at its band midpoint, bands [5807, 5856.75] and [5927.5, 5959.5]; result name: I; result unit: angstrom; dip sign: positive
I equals 0.5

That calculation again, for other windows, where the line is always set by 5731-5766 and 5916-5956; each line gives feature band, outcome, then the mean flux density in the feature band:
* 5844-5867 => 0.2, 1.98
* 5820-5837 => -0.2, 2.03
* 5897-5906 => 0.0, 1.98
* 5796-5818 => -0.5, 2.05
